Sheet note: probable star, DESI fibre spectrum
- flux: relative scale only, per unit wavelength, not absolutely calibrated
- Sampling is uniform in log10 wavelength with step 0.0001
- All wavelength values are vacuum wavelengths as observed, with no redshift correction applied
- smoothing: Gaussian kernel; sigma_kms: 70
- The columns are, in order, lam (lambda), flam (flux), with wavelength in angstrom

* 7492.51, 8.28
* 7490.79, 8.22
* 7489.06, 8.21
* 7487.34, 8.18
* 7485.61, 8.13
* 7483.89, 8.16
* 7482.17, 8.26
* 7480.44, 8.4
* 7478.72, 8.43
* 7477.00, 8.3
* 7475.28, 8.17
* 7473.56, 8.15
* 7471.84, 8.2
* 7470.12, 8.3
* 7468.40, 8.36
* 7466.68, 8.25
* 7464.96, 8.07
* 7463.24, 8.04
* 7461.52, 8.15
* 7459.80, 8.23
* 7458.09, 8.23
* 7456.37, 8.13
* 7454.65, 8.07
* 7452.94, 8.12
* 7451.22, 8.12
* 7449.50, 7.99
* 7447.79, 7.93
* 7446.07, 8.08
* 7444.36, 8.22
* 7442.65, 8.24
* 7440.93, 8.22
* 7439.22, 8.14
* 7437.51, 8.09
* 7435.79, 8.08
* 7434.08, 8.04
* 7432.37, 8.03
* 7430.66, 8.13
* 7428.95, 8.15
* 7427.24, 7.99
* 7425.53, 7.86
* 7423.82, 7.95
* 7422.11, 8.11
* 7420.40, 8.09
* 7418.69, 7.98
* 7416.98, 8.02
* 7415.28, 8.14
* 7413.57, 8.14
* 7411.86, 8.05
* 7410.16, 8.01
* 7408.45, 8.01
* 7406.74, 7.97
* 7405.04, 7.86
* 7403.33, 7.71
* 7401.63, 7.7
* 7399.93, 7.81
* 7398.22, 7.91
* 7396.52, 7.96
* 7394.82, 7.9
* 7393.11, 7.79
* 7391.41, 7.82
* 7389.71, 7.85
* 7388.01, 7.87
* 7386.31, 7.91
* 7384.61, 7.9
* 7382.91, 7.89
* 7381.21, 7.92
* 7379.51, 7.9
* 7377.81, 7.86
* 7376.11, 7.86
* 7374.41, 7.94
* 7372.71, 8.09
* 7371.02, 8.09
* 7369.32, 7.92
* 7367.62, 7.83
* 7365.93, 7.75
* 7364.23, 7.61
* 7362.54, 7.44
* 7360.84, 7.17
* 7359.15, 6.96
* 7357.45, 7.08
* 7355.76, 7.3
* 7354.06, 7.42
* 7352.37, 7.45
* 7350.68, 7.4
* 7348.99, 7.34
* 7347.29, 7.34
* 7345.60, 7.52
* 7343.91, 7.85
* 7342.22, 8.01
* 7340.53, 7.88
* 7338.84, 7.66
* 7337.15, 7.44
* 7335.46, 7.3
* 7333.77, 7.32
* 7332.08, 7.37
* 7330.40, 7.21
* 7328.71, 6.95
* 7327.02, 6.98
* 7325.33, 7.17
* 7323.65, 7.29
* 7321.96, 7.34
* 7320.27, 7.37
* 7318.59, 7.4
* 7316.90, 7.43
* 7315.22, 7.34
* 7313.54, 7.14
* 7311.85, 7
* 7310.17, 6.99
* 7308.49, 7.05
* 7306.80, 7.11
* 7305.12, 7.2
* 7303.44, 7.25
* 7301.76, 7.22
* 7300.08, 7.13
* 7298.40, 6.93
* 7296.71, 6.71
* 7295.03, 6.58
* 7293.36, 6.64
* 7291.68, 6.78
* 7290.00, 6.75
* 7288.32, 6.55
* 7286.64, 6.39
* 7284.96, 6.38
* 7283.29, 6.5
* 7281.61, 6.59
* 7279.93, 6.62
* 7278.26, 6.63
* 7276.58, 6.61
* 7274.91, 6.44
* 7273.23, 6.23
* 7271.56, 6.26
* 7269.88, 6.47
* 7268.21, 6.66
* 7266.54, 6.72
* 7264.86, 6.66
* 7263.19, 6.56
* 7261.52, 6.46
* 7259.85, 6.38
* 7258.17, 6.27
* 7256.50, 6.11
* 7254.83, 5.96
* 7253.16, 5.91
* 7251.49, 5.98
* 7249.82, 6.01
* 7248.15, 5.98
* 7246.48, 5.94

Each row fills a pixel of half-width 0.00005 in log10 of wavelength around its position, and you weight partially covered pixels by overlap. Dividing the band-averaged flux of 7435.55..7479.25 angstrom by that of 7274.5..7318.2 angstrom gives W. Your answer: 1.19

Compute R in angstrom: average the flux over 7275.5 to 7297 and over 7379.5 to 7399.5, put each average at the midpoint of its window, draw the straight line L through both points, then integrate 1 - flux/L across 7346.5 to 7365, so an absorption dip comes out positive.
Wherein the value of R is 0.35 angstrom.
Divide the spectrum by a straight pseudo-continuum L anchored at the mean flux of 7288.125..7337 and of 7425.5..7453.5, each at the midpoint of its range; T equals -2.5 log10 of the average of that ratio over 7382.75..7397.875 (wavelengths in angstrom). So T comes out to -0.02 mag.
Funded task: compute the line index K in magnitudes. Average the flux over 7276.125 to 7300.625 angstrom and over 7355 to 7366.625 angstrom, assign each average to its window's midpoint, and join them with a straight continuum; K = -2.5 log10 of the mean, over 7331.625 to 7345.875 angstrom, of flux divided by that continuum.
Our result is -0.07 mag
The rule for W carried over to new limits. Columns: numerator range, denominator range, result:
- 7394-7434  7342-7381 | 1.05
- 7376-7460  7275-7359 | 1.12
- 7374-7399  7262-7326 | 1.15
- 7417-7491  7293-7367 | 1.12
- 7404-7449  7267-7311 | 1.20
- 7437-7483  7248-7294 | 1.28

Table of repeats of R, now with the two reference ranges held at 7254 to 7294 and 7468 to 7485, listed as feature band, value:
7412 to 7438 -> -0.8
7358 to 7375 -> -0.8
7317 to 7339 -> -1.0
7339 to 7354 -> -1.0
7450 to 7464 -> -0.1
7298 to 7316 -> -0.9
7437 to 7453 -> -0.2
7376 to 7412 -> -1.6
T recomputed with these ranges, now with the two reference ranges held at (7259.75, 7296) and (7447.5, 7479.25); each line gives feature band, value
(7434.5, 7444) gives -0.025 mag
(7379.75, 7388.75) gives -0.059 mag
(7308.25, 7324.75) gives -0.055 mag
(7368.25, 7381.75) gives -0.077 mag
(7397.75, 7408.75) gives -0.028 mag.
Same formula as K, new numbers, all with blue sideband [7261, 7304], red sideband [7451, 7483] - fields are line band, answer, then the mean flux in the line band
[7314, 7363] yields -0.04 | 7.37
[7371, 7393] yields -0.06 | 7.91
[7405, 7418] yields -0.04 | 8.04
